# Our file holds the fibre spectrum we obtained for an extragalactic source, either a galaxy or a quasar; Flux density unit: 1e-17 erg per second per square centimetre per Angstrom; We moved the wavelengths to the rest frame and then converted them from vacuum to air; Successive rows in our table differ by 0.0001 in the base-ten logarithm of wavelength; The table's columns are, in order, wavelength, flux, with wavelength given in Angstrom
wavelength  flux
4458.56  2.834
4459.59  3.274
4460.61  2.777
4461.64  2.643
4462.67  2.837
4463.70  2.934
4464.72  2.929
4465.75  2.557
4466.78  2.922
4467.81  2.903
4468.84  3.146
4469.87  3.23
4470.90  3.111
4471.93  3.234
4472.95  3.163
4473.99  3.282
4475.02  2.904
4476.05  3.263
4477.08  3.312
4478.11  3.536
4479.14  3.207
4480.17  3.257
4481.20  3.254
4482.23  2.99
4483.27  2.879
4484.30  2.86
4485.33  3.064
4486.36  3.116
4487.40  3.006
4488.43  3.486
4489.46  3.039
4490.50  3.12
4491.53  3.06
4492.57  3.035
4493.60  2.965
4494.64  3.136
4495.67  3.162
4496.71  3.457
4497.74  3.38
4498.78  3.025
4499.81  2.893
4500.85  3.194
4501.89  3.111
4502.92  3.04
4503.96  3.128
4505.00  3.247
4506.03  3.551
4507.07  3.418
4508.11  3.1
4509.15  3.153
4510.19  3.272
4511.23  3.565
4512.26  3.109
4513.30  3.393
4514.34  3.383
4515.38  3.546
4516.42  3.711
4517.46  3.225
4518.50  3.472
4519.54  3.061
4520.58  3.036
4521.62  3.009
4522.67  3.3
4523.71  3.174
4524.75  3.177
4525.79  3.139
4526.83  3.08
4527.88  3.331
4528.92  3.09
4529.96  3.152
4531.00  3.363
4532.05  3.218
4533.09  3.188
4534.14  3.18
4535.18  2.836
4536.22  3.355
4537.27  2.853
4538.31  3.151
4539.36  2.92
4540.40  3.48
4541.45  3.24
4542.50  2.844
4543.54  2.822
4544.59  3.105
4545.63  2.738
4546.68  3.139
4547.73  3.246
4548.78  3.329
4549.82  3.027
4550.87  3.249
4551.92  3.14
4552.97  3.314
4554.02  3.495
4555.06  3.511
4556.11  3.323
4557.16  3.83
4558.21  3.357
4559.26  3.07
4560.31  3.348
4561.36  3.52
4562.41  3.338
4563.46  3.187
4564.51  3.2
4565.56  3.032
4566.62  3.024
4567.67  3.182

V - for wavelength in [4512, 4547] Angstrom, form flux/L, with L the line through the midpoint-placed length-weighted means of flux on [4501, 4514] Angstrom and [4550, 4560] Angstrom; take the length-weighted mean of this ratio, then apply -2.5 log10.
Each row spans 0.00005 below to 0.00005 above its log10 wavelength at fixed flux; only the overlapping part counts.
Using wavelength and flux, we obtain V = 0.04 mag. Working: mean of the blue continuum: 3.26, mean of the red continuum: 3.35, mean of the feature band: 3.17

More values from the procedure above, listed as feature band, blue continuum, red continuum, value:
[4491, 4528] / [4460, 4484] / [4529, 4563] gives -0.03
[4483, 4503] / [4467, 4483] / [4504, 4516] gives 0.05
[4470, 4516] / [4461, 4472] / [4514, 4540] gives -0.05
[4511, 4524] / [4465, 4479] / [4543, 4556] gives -0.05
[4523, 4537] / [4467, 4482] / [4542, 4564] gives 0.02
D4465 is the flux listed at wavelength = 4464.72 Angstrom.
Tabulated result 2.929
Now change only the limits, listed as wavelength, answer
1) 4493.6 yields 2.965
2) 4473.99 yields 3.282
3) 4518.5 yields 3.472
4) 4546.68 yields 3.139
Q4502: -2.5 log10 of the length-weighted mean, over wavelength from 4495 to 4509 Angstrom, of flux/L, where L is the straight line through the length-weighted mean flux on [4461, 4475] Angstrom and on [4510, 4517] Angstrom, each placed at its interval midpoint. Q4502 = 0.04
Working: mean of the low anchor 2.99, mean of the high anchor 3.43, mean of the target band 3.21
